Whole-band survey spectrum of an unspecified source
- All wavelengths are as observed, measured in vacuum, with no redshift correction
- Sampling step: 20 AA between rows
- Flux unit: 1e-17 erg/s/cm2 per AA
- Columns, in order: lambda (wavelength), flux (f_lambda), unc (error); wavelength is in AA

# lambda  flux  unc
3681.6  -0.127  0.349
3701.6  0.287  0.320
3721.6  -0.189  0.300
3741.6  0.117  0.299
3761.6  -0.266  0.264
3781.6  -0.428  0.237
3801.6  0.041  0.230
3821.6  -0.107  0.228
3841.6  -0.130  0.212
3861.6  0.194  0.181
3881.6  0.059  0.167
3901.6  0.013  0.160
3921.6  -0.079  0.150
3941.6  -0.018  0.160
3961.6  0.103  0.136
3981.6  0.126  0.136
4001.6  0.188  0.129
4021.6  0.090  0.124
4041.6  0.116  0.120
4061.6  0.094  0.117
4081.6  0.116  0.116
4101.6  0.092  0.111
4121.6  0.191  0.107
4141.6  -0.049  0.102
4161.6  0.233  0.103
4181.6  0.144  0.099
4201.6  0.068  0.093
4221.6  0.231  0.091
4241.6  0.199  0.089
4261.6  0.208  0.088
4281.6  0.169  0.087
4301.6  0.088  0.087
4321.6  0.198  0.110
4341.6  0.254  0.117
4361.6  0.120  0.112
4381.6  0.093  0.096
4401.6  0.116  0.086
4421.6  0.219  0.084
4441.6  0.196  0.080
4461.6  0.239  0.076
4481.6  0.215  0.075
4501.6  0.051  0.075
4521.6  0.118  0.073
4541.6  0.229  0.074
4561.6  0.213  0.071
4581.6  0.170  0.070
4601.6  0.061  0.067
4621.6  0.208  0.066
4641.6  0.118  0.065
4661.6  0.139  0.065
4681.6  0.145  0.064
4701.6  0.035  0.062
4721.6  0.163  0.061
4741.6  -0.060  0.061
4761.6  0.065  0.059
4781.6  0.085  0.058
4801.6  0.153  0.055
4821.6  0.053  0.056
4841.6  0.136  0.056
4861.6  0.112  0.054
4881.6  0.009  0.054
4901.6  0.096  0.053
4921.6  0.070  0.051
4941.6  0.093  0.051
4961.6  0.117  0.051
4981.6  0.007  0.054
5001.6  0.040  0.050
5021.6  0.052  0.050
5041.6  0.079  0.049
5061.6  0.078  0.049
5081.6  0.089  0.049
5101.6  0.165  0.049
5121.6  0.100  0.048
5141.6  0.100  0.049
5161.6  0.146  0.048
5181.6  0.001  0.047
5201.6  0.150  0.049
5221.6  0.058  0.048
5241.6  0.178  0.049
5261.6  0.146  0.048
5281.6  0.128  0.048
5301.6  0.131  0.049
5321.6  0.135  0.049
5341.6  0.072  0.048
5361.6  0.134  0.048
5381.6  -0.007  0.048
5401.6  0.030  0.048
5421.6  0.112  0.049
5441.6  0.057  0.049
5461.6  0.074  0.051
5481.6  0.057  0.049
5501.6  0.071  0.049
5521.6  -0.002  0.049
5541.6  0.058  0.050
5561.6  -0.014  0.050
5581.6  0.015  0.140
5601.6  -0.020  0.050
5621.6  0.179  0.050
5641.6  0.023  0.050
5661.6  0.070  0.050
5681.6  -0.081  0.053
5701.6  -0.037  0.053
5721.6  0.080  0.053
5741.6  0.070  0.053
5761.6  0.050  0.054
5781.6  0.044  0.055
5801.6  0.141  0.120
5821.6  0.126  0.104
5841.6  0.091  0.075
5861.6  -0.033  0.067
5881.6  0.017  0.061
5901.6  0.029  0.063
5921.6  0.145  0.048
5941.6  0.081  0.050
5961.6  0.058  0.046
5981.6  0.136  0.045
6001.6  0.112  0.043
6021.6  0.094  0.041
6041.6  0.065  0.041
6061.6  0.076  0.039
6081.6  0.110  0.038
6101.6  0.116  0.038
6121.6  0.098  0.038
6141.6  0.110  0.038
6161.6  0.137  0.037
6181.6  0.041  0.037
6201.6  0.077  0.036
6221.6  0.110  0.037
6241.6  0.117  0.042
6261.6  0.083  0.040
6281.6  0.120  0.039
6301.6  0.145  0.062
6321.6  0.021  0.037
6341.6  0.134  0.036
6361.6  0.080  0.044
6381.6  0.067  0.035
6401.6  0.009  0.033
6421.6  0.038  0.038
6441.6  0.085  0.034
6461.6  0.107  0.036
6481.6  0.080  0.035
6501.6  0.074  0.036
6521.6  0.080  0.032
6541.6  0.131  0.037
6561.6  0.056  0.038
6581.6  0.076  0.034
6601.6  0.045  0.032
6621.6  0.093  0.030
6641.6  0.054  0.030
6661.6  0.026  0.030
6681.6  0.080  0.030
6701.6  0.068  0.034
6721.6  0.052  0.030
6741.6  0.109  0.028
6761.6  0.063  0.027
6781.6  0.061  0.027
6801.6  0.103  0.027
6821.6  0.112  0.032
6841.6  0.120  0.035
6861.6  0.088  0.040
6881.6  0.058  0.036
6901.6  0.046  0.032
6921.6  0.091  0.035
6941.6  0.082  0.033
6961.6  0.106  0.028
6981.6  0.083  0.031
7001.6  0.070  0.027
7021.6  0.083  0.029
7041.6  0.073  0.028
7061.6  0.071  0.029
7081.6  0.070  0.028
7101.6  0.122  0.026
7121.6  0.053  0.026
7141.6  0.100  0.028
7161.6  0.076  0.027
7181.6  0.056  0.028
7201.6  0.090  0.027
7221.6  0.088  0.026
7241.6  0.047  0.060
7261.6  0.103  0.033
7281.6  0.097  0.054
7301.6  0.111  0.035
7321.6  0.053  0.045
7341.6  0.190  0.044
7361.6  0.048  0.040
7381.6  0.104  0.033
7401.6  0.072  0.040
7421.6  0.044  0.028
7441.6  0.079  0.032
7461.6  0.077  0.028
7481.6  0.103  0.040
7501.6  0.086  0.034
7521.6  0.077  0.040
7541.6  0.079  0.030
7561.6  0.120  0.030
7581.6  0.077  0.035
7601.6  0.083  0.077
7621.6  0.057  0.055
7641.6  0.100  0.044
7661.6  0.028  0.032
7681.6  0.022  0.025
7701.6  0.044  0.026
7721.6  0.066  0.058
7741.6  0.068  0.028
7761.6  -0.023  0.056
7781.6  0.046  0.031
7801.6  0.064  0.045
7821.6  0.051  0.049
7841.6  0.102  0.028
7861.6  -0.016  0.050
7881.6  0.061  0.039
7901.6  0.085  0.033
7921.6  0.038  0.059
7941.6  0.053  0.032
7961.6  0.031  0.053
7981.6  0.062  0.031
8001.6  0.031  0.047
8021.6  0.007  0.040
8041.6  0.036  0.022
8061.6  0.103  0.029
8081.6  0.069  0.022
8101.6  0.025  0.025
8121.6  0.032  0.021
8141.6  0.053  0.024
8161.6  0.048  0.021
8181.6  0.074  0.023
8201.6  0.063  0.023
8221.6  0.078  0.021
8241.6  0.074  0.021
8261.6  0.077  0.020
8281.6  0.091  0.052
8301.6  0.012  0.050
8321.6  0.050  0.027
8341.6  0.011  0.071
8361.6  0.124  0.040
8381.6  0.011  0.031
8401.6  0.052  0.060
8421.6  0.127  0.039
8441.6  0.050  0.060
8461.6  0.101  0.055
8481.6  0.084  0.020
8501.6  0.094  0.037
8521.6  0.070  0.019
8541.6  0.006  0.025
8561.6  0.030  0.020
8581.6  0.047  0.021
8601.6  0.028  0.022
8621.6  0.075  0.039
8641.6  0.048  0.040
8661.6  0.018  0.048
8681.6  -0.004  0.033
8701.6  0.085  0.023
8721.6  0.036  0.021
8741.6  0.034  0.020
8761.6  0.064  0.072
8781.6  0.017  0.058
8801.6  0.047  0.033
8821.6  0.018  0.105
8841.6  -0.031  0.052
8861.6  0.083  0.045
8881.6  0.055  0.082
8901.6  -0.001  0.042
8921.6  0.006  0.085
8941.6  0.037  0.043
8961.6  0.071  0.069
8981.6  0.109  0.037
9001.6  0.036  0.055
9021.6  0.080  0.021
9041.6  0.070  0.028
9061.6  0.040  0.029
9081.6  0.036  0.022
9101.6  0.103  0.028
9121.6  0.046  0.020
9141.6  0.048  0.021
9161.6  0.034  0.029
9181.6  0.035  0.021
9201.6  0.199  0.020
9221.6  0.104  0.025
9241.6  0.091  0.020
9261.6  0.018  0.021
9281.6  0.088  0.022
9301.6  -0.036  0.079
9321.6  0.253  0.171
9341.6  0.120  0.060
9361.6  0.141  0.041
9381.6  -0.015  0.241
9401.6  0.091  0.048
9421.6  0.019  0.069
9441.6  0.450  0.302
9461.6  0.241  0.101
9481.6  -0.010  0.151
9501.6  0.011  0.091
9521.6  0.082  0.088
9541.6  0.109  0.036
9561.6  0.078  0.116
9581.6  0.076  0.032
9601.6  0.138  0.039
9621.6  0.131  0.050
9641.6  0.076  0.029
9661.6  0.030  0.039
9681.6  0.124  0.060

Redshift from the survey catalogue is 1.469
